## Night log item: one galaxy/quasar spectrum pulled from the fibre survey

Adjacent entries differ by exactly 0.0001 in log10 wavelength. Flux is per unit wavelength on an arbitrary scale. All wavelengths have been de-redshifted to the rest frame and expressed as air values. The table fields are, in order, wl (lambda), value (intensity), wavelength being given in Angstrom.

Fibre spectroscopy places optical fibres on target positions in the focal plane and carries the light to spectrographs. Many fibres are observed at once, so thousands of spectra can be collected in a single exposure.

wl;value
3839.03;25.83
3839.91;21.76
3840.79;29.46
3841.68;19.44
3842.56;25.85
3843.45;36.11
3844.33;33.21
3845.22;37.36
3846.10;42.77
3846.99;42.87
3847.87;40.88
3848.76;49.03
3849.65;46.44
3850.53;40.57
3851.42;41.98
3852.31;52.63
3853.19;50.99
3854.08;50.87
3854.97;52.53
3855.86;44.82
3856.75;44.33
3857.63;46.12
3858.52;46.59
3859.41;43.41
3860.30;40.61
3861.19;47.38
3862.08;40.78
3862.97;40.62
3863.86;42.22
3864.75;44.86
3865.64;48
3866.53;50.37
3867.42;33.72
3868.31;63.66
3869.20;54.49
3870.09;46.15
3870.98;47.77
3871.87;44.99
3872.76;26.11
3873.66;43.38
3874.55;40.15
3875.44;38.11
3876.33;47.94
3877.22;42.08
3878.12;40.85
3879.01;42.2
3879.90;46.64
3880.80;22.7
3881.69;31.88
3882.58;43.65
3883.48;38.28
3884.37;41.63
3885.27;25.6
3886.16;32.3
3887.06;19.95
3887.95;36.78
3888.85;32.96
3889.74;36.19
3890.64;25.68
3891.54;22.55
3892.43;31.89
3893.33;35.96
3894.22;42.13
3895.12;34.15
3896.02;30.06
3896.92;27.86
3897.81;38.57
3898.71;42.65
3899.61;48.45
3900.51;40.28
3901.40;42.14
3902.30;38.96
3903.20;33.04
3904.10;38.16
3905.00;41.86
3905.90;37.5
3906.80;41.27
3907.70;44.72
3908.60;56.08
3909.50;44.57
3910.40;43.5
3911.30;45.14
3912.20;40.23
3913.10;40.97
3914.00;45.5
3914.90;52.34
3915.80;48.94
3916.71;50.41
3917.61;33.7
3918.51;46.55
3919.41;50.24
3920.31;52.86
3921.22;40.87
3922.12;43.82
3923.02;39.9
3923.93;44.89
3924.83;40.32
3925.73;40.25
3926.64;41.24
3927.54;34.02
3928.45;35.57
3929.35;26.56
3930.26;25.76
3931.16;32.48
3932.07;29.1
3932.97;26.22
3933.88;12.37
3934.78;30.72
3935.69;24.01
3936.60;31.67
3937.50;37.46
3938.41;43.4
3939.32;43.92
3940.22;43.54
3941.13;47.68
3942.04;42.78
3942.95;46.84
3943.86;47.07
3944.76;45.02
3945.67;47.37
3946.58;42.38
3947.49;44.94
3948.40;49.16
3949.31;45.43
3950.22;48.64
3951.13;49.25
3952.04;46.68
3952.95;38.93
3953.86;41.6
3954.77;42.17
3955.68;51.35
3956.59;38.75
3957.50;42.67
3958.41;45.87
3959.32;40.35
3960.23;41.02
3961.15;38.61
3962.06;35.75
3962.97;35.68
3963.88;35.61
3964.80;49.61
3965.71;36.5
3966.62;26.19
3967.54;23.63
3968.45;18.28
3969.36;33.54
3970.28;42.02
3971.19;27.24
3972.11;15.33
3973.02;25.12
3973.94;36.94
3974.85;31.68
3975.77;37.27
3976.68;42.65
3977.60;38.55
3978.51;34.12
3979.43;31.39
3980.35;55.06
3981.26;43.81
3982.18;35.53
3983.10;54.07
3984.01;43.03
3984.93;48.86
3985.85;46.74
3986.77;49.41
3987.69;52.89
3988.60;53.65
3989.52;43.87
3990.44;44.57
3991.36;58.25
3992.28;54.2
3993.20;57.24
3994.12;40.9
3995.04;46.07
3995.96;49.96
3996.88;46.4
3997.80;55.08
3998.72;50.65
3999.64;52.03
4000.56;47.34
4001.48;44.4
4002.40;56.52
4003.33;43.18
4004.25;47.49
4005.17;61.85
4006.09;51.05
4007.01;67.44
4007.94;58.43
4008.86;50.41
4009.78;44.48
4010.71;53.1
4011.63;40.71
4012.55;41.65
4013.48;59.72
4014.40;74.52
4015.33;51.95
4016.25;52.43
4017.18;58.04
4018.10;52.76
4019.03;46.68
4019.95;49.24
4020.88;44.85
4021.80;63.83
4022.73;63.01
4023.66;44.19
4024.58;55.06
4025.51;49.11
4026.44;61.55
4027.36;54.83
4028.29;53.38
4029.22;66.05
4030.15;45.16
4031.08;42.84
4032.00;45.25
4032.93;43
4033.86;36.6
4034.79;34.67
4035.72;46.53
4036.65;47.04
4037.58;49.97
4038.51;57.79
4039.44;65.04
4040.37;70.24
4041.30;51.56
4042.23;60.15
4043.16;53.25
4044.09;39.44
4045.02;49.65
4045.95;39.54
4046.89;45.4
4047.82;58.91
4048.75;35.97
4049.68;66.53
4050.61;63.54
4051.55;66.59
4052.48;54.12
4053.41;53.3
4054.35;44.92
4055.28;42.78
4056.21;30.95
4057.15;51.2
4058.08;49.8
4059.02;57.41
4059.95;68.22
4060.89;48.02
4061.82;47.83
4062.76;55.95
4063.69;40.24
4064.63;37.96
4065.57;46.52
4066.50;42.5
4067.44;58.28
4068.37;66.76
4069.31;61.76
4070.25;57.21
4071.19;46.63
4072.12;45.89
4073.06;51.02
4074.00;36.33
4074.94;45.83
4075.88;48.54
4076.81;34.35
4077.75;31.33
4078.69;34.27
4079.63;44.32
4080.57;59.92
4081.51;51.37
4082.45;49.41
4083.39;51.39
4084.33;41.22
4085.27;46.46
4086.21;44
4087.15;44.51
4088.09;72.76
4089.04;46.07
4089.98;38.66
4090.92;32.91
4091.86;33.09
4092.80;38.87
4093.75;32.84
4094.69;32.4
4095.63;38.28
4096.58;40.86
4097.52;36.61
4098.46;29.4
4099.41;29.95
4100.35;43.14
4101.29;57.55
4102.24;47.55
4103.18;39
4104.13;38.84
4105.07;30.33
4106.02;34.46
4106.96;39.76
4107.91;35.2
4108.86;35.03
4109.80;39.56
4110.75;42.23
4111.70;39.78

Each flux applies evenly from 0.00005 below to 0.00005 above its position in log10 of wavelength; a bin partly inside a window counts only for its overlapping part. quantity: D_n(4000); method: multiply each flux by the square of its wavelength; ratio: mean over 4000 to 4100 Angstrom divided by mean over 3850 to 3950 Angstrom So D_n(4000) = 1.30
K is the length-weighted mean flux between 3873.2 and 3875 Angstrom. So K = 41.6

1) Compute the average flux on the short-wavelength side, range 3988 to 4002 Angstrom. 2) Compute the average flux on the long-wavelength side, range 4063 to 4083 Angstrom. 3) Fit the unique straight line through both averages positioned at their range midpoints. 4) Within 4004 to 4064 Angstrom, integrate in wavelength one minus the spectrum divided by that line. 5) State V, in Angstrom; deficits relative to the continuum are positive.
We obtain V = -4.3 Angstrom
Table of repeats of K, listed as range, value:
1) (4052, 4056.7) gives 45.3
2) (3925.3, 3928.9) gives 37.7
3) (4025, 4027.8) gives 55.2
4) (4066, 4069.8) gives 57.3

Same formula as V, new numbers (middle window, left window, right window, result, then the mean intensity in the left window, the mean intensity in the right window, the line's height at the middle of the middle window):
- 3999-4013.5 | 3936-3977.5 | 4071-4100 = -3.8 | 39.4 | 42.2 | 40.5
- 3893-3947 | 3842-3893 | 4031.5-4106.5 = 3.0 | 40.7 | 46.8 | 42.3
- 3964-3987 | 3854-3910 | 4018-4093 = 4.2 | 40.3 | 49.4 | 45.2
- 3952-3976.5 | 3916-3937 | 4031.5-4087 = 2.3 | 36.4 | 49.2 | 40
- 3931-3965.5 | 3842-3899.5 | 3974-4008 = 3.6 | 40.2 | 47.8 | 45.1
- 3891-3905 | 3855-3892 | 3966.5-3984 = 0.9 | 40.3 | 34.7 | 39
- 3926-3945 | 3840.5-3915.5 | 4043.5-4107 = 3.0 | 40.5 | 45.9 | 42.1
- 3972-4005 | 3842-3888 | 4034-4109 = -0.5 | 41.8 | 46.6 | 44.7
